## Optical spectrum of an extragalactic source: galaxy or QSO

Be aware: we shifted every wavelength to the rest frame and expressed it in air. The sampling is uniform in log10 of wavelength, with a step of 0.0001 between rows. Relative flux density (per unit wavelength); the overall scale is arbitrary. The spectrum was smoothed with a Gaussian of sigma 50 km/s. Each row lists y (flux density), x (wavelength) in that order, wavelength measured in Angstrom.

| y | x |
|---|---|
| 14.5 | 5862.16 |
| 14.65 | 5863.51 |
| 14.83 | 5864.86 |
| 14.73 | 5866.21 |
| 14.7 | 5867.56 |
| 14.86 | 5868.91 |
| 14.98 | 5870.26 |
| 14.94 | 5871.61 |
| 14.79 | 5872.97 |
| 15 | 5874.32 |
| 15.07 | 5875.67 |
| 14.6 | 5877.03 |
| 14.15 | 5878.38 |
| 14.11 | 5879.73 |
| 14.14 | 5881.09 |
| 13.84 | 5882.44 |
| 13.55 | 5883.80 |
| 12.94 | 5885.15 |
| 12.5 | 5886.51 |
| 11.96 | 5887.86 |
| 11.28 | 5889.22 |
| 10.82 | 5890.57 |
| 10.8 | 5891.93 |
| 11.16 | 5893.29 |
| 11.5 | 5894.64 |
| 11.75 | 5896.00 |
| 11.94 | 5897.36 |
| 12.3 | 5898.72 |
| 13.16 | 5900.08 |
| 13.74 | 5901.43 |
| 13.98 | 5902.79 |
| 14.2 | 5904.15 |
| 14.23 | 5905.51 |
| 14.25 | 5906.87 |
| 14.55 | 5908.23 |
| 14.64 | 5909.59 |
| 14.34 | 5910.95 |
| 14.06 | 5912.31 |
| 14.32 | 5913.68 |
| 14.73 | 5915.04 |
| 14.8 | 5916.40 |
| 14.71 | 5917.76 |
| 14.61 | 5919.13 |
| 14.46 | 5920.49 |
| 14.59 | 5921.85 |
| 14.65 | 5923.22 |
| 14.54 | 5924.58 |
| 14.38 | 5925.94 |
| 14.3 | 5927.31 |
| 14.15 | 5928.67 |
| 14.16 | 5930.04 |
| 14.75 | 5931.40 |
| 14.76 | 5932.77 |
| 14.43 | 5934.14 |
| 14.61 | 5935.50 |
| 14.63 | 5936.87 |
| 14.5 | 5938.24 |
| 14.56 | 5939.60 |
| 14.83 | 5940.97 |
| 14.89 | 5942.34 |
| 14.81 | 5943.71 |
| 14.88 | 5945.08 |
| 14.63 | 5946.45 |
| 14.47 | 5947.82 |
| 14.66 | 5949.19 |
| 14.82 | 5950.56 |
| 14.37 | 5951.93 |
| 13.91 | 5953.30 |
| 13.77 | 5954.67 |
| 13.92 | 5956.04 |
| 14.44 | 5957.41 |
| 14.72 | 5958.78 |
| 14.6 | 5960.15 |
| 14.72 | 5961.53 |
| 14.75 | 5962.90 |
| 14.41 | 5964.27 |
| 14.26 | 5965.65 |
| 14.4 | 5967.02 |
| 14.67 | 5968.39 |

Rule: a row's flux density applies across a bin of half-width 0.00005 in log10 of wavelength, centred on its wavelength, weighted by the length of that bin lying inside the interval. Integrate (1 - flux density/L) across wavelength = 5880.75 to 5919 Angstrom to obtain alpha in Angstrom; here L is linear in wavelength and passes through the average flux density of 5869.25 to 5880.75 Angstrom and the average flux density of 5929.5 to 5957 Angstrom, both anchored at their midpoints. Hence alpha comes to 3.6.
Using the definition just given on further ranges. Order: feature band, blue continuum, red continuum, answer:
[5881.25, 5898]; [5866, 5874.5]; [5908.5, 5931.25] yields 3.0 Angstrom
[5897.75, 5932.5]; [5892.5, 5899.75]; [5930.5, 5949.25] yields -3.3 Angstrom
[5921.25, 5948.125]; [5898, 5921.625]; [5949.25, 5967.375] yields -0.5 Angstrom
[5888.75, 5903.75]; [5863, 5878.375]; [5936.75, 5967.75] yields 2.7 Angstrom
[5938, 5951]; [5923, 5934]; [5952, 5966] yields -0.3 Angstrom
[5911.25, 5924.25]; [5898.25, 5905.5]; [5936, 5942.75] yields -0.5 Angstrom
